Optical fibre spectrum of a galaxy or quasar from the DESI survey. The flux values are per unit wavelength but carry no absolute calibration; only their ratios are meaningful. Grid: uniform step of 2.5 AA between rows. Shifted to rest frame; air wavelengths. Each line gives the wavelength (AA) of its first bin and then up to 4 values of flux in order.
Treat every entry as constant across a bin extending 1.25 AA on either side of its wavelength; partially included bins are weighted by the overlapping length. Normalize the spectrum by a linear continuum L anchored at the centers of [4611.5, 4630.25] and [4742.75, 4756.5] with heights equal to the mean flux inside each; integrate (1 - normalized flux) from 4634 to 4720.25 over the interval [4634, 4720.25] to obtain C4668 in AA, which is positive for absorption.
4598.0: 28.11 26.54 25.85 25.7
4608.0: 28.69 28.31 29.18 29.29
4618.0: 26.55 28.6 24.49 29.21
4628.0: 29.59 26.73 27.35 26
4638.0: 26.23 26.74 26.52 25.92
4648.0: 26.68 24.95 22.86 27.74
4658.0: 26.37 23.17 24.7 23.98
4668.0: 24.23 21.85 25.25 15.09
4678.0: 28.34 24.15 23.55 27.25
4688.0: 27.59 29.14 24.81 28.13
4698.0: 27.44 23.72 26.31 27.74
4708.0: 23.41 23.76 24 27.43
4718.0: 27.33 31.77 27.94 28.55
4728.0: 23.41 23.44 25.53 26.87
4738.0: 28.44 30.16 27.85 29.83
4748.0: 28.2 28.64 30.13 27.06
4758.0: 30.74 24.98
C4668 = 8.8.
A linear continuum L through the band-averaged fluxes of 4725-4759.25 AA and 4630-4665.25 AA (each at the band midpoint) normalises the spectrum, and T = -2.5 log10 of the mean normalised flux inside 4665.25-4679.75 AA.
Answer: 0.14 mag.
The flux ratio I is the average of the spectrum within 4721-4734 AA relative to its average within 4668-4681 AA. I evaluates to 1.14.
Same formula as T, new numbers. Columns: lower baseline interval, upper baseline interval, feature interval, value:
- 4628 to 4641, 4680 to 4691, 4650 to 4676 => 0.12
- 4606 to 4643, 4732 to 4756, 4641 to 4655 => 0.09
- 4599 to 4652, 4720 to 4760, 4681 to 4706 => 0.04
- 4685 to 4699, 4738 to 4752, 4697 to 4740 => 0.07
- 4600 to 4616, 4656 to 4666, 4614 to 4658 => -0.03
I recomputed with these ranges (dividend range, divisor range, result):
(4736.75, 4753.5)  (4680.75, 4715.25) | 1.12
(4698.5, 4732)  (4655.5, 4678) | 1.10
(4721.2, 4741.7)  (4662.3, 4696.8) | 1.08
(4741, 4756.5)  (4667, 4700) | 1.14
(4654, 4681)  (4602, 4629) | 0.87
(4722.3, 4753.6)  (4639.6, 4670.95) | 1.10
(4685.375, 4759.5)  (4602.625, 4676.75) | 1.05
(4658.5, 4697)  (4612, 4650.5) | 0.91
